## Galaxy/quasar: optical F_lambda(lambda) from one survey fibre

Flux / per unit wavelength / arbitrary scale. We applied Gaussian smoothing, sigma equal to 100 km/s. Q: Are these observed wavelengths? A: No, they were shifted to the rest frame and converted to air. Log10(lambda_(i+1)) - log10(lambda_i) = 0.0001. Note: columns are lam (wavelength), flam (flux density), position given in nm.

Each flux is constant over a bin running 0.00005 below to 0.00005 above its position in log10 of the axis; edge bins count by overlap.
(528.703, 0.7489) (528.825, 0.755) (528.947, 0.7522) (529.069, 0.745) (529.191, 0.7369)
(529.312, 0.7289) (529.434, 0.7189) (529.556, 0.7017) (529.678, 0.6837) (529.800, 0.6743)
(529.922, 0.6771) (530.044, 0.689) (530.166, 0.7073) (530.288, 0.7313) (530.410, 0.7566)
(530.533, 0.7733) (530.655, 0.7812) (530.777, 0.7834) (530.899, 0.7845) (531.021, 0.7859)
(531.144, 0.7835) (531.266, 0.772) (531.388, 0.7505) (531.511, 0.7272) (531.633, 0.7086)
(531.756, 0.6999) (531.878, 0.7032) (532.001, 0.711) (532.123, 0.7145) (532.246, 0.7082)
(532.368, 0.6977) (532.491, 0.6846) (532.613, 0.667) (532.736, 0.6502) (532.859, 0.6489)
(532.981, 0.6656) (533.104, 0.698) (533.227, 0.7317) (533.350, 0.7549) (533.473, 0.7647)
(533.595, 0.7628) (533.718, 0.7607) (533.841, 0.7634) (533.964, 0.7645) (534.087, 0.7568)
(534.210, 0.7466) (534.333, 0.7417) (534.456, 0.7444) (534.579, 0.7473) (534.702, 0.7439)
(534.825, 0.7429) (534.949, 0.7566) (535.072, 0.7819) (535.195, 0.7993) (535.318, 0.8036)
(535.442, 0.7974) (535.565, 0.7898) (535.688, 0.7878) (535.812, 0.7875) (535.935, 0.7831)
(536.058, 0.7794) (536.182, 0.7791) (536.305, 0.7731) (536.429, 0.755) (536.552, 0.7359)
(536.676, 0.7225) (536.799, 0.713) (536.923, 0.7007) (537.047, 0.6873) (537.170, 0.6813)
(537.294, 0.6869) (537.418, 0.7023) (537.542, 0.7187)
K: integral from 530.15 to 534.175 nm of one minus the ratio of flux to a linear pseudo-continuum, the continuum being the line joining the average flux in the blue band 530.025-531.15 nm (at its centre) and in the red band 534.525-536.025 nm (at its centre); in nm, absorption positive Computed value 0.17 nm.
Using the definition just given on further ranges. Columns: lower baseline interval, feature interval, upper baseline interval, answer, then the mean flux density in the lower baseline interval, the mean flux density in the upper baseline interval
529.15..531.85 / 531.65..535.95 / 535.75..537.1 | 0.02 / 0.734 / 0.747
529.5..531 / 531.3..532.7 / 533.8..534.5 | 0.06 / 0.73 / 0.753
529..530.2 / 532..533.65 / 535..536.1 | 0.11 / 0.707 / 0.79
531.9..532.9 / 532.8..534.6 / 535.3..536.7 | -0.05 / 0.686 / 0.775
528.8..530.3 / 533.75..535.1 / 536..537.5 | -0.06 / 0.714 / 0.726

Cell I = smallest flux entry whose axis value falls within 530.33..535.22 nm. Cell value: 0.6489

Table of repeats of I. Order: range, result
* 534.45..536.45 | 0.7429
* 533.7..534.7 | 0.7417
